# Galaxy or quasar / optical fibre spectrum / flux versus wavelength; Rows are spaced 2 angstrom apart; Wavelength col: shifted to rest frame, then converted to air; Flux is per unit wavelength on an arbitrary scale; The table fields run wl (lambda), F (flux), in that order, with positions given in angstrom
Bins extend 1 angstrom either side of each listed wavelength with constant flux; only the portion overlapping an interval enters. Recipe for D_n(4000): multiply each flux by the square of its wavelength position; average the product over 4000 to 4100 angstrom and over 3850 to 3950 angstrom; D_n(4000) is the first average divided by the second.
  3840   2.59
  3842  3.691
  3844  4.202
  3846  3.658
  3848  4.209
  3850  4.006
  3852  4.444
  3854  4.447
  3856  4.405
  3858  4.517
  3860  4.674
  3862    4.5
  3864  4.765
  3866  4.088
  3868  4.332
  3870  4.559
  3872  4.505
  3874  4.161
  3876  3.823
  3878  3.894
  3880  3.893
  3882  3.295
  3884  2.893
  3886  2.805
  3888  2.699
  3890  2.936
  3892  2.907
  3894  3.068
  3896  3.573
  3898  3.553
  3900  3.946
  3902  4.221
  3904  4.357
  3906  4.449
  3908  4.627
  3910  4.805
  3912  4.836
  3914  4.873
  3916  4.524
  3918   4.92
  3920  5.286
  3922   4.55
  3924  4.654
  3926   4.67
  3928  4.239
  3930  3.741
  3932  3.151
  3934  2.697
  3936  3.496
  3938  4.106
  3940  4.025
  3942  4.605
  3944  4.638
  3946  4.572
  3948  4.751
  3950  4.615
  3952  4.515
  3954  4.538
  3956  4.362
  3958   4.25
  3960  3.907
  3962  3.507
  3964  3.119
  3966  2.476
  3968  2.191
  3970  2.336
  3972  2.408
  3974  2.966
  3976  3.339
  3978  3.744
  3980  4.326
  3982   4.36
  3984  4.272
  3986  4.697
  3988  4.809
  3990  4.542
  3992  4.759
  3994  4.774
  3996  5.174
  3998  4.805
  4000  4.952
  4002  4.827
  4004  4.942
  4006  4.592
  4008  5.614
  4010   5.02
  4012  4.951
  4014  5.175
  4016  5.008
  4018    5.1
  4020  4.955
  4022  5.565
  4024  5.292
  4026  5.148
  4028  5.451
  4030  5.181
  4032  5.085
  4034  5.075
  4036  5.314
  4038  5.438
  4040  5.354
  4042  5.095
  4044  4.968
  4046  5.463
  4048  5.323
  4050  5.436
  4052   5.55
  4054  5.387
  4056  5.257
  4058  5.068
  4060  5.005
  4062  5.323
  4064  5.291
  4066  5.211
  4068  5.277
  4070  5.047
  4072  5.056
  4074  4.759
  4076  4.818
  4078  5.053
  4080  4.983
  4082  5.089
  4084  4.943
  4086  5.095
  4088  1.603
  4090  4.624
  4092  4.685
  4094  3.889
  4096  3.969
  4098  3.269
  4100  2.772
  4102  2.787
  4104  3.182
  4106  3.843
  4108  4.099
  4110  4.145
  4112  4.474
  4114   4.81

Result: 1.3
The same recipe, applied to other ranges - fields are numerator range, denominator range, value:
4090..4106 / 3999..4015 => 0.75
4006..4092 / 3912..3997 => 1.30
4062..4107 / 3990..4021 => 0.91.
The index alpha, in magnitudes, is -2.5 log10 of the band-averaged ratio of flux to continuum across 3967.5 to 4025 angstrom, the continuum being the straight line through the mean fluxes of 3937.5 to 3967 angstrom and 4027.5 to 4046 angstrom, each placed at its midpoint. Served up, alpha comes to 0.057 mag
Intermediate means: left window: 4.13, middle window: 4.49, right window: 5.22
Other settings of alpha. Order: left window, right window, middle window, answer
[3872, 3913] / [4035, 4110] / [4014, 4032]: -0.18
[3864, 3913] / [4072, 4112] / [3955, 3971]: 0.21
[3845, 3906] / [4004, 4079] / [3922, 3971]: 0.14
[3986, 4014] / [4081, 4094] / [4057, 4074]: -0.15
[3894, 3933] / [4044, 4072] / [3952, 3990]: 0.26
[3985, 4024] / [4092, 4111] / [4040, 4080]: -0.23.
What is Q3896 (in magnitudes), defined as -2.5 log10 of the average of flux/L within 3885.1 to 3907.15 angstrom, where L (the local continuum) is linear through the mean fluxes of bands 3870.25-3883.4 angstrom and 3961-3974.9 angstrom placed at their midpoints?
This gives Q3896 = 0.04 mag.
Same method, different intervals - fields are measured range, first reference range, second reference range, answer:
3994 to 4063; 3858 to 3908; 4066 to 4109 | -0.241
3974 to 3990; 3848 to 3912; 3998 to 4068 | 0.153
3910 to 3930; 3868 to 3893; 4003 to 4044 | -0.171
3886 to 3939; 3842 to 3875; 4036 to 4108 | 0.104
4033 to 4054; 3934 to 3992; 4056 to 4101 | -0.206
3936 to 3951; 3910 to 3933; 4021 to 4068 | 0.057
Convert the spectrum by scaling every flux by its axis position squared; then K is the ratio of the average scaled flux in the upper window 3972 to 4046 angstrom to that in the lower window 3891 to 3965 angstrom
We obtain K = 1.20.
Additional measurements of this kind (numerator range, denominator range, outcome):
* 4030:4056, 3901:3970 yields 1.34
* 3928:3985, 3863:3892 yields 1.05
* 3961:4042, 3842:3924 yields 1.17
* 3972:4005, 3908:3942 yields 1.05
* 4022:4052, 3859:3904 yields 1.51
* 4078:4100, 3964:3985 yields 1.37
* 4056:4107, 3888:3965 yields 1.16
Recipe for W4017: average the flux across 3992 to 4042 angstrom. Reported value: 5.11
